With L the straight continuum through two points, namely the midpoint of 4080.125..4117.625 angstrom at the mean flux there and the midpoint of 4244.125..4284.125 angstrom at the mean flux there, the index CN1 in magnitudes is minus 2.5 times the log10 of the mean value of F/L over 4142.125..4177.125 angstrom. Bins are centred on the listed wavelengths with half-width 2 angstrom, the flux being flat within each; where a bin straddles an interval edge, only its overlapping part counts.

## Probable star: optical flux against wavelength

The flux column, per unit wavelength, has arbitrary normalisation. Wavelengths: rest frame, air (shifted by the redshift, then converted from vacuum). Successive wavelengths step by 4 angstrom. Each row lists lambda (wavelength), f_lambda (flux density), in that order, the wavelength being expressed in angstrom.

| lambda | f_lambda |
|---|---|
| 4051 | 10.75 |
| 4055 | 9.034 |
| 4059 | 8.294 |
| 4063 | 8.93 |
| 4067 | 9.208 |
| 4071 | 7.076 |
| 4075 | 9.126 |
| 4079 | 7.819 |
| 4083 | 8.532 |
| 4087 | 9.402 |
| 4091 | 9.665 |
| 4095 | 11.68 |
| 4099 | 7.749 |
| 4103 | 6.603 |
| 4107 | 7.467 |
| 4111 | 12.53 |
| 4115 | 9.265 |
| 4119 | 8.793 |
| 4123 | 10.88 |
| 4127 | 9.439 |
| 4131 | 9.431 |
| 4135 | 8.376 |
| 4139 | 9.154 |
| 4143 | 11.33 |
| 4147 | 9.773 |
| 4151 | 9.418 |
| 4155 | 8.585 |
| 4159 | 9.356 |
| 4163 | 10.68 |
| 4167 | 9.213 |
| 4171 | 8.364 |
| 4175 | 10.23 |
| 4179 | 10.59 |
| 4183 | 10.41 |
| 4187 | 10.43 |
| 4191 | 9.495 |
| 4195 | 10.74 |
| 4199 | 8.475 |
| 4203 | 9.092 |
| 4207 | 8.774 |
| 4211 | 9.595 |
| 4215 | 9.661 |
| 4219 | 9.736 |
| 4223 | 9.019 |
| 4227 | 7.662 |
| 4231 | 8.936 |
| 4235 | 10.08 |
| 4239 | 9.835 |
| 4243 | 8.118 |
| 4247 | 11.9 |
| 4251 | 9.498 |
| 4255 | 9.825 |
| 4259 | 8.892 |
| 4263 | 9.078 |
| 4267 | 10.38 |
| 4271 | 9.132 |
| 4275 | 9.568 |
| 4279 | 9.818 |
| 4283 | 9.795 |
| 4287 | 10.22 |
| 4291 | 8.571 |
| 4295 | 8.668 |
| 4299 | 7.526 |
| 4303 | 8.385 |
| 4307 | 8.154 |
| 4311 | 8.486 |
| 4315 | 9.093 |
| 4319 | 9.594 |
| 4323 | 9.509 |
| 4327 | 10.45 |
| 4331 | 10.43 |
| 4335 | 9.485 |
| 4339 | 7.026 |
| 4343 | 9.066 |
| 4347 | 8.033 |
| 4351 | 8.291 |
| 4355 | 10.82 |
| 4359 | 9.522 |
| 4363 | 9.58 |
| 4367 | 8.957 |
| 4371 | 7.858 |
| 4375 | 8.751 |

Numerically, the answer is -0.026 mag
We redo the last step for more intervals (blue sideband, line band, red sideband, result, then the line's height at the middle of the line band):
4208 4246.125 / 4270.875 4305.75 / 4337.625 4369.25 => 0.01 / 9.1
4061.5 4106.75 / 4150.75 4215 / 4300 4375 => -0.09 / 8.8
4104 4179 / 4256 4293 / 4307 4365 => -0.02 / 9.32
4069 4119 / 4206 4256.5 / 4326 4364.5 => -0.04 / 9.09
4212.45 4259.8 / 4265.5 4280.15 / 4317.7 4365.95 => -0.03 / 9.4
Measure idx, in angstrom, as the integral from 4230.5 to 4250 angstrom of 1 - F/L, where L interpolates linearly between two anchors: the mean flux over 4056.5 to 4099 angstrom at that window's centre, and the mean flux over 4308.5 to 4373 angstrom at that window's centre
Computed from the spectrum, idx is -1.7 angstrom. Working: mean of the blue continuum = 8.92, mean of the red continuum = 9.13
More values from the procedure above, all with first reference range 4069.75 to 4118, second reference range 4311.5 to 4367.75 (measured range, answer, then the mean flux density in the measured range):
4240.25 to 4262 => -1.1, 9.63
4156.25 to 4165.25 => -0.8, 9.88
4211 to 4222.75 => -0.6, 9.58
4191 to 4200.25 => -0.6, 9.67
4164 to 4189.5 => -2.4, 9.9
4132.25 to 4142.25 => -0.2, 9.14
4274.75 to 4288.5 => -1.0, 9.87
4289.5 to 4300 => 1.0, 8.31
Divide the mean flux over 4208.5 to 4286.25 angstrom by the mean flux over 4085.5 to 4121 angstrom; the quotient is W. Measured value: 1.0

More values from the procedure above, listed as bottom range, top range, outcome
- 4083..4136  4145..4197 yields 1.05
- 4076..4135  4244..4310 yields 1.01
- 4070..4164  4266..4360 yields 0.99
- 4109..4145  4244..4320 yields 0.94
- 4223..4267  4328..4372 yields 0.96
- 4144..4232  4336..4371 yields 0.93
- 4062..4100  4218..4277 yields 1.05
